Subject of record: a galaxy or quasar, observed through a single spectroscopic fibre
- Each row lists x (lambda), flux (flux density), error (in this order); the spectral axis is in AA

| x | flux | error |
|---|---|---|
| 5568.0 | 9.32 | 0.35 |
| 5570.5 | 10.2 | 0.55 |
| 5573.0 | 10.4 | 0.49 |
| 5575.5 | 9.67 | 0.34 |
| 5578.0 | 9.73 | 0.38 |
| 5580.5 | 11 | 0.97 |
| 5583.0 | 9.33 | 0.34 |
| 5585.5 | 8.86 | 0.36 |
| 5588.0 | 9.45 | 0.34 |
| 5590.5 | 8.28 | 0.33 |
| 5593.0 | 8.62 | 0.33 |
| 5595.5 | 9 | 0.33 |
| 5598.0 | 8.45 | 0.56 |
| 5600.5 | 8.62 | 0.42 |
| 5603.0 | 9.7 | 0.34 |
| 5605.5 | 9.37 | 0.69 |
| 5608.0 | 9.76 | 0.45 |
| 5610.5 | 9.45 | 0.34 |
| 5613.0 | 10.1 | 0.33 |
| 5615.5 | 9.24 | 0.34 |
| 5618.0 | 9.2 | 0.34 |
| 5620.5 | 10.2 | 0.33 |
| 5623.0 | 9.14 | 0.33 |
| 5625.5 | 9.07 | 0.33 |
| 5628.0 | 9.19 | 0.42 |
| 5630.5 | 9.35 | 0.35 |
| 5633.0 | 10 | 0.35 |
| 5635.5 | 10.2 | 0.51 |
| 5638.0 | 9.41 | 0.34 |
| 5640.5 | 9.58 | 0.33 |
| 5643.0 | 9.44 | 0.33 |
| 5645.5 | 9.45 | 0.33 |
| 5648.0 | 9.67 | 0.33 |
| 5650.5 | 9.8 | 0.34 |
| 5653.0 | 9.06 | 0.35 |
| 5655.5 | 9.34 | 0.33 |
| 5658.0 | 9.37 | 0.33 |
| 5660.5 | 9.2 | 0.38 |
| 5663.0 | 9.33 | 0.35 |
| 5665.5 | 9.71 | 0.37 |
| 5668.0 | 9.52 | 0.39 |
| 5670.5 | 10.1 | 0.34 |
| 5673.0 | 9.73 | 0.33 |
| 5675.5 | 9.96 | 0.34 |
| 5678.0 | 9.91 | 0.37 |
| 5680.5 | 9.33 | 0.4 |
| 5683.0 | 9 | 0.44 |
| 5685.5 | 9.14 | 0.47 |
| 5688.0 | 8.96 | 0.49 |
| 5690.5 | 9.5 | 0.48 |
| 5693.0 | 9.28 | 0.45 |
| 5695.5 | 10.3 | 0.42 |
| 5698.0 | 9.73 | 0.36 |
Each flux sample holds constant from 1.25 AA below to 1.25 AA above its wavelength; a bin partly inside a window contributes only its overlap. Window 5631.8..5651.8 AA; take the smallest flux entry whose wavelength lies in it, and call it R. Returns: 9.41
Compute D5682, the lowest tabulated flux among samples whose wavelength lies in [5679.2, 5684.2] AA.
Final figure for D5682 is 9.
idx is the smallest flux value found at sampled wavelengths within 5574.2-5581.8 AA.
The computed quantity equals 9.67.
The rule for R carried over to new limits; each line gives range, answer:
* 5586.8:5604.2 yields 8.28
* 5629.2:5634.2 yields 9.35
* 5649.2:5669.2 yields 9.06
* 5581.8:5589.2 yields 8.86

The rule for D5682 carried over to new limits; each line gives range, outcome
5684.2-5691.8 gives 8.96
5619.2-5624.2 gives 9.14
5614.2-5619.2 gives 9.2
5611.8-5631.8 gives 9.07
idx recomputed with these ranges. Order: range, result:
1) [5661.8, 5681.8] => 9.33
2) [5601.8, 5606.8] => 9.37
